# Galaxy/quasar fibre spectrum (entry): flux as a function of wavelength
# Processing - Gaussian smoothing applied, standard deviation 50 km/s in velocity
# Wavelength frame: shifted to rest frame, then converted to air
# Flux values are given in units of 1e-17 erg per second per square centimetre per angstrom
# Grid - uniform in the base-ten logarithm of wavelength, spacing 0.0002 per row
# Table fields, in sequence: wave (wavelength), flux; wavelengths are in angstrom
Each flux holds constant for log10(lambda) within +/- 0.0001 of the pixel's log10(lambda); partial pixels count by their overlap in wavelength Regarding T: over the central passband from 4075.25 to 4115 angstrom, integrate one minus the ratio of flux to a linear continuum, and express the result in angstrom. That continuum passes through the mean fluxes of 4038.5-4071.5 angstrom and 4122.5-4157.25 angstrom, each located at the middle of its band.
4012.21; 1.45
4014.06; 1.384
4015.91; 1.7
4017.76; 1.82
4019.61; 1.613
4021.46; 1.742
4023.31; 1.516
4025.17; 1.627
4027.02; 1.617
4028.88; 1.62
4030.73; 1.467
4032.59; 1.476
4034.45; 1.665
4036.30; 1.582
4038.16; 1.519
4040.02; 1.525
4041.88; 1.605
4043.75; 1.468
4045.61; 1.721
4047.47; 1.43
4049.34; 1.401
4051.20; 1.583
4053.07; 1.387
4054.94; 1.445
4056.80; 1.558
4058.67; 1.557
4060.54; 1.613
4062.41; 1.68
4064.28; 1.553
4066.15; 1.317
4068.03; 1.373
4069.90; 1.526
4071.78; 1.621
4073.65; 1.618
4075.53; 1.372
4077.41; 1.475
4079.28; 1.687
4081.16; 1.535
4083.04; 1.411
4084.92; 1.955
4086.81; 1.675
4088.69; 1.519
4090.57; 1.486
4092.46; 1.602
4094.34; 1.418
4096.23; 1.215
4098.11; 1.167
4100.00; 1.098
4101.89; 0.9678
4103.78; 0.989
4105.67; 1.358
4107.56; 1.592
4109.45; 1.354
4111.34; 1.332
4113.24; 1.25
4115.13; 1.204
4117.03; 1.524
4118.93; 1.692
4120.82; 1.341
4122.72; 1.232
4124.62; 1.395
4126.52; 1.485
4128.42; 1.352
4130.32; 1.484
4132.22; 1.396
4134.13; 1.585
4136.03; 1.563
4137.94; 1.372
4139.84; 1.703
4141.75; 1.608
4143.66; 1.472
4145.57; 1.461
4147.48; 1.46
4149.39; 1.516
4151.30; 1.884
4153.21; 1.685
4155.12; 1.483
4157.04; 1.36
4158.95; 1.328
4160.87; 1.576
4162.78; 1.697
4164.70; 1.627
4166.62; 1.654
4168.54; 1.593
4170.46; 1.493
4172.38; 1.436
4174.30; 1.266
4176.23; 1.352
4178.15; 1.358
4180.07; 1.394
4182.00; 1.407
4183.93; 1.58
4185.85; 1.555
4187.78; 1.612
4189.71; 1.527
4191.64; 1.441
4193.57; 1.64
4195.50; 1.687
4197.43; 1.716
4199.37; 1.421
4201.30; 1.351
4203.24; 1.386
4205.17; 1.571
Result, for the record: 3.0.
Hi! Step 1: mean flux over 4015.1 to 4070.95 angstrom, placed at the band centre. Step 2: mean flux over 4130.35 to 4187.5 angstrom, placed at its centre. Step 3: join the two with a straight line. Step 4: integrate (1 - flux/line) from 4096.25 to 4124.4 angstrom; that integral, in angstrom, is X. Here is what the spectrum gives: 4.4 angstrom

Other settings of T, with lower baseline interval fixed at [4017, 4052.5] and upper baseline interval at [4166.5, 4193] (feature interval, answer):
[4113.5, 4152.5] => 0.6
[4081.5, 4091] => -0.4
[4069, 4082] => 0.0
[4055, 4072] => 0.3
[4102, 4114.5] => 1.9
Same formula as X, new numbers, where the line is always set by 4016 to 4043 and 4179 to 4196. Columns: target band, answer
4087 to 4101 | 1.8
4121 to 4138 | 1.4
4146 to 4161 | 0.2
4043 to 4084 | 1.8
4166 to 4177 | 0.6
